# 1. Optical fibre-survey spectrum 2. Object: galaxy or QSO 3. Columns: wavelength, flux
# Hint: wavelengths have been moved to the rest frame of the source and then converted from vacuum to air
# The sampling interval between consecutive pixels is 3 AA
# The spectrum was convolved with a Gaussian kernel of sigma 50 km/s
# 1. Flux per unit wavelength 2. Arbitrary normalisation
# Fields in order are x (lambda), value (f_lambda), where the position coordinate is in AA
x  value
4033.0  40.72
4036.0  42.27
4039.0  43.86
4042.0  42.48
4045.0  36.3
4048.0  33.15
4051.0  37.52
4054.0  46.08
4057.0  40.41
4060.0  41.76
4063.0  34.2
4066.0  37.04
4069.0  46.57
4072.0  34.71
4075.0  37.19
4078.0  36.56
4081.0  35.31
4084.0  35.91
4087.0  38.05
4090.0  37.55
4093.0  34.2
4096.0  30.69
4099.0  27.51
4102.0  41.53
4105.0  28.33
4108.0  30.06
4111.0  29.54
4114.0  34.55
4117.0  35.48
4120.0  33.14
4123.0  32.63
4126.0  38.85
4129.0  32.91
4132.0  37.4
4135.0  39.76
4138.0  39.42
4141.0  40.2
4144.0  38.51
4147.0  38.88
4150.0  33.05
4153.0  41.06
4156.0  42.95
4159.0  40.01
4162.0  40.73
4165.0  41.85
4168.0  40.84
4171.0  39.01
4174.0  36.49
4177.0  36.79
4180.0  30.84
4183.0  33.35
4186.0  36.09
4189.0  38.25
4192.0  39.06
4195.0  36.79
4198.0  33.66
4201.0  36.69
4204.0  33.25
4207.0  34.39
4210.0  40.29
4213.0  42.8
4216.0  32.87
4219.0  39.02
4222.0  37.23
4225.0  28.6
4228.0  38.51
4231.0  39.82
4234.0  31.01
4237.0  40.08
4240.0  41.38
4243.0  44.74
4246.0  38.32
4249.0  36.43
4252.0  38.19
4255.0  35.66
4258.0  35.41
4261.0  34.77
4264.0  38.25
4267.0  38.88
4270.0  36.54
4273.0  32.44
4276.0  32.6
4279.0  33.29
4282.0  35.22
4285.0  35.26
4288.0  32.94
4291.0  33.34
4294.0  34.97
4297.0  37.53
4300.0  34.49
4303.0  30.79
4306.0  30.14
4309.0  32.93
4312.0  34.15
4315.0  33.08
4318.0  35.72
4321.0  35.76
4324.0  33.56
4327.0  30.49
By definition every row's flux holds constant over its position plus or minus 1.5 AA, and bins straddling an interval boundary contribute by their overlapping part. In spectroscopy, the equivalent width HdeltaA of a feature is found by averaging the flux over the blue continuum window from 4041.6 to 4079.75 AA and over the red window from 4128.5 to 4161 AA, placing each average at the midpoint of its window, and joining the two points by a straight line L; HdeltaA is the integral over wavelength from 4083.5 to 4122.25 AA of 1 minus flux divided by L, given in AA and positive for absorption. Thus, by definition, 5.2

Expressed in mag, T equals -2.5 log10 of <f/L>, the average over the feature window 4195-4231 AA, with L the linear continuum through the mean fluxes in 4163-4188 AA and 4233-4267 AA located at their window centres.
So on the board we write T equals 0.03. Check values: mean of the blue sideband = 37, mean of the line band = 36.3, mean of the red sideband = 37.8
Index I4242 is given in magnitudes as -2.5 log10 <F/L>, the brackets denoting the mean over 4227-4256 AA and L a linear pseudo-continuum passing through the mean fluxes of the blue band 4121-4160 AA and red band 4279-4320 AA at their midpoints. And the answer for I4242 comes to -0.090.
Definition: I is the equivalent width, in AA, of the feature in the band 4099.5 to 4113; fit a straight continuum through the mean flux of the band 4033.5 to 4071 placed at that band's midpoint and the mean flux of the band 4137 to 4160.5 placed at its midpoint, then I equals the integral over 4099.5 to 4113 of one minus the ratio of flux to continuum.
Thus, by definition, 2.6 AA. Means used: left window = 40.1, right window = 39.3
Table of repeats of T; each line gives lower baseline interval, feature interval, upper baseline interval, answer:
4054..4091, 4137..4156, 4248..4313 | -0.05 mag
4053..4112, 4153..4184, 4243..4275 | -0.06 mag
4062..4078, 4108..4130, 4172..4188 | 0.09 mag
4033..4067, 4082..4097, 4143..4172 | 0.12 mag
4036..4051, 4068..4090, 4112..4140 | 0.01 mag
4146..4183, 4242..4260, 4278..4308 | -0.08 mag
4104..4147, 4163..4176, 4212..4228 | -0.11 mag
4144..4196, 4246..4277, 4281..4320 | -0.03 mag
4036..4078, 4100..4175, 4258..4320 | 0.02 mag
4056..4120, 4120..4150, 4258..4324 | -0.06 mag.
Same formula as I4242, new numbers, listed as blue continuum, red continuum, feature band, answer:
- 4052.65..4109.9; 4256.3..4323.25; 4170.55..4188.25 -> 0.01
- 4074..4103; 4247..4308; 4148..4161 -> -0.12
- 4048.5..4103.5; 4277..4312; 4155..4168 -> -0.15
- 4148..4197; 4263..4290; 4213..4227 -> 0.03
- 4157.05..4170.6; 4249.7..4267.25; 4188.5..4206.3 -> 0.09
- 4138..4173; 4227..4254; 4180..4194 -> 0.09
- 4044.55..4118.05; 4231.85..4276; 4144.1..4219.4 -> -0.03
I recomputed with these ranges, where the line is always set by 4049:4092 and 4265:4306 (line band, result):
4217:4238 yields -0.42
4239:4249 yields -1.59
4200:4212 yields -0.19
